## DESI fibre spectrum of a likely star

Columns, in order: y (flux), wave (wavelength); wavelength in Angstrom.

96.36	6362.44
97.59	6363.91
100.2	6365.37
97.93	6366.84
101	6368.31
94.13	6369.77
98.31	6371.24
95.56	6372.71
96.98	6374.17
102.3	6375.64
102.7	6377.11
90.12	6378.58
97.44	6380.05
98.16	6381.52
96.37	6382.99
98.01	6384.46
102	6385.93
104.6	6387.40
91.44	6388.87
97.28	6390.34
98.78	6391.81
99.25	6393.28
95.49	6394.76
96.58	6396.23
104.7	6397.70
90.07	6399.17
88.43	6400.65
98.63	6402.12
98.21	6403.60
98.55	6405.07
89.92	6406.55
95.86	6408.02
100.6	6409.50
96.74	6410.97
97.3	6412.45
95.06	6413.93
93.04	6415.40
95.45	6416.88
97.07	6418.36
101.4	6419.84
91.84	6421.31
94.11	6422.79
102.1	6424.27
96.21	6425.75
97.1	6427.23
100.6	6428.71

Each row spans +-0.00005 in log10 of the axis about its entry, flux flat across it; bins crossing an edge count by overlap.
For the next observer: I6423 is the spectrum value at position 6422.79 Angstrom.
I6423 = 94.11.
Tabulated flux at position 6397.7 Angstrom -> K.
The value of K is 104.7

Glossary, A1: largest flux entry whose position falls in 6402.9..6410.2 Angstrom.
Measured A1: 100.6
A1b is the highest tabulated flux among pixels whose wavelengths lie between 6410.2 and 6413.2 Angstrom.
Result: 97.3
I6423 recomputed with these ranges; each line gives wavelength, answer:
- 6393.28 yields 99.25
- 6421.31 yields 91.84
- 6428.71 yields 100.6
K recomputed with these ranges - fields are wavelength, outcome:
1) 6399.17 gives 90.07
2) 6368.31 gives 101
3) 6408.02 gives 95.86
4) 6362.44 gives 96.36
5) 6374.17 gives 96.98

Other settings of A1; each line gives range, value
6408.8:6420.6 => 101.4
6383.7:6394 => 104.6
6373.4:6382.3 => 102.7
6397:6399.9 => 104.7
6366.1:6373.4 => 101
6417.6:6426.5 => 102.1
